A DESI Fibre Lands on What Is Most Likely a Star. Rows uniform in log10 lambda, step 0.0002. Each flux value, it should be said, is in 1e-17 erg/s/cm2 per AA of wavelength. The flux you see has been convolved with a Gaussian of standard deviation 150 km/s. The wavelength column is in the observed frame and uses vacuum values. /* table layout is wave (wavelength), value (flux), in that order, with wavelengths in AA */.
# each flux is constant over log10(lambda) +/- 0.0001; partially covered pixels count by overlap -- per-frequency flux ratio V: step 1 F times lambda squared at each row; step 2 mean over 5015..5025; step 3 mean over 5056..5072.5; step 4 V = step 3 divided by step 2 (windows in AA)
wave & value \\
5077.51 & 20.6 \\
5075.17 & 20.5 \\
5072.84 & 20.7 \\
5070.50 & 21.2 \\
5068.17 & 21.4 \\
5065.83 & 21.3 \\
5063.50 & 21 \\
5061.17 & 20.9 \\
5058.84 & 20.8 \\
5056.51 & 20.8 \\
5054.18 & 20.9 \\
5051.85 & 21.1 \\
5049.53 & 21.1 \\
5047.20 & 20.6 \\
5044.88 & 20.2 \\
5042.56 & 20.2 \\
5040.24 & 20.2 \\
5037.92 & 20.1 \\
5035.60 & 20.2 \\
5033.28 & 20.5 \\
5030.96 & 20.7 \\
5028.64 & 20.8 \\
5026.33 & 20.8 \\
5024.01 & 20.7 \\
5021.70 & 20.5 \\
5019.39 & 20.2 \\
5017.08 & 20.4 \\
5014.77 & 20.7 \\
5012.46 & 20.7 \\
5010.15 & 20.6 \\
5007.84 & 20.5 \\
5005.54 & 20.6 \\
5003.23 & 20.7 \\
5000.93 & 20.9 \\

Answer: 1.05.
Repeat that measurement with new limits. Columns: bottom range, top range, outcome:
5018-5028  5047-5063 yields 1.03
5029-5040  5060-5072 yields 1.05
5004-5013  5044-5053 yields 1.03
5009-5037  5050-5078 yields 1.04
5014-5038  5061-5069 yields 1.05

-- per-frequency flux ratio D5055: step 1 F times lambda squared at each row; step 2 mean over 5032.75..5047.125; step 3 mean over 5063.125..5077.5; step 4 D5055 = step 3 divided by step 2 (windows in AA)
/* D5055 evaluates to 1.05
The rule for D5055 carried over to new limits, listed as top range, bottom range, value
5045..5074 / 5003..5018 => 1.04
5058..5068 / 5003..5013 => 1.04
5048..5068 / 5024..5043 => 1.04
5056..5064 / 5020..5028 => 1.03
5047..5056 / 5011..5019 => 1.03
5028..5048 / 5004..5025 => 1.00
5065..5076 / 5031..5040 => 1.05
